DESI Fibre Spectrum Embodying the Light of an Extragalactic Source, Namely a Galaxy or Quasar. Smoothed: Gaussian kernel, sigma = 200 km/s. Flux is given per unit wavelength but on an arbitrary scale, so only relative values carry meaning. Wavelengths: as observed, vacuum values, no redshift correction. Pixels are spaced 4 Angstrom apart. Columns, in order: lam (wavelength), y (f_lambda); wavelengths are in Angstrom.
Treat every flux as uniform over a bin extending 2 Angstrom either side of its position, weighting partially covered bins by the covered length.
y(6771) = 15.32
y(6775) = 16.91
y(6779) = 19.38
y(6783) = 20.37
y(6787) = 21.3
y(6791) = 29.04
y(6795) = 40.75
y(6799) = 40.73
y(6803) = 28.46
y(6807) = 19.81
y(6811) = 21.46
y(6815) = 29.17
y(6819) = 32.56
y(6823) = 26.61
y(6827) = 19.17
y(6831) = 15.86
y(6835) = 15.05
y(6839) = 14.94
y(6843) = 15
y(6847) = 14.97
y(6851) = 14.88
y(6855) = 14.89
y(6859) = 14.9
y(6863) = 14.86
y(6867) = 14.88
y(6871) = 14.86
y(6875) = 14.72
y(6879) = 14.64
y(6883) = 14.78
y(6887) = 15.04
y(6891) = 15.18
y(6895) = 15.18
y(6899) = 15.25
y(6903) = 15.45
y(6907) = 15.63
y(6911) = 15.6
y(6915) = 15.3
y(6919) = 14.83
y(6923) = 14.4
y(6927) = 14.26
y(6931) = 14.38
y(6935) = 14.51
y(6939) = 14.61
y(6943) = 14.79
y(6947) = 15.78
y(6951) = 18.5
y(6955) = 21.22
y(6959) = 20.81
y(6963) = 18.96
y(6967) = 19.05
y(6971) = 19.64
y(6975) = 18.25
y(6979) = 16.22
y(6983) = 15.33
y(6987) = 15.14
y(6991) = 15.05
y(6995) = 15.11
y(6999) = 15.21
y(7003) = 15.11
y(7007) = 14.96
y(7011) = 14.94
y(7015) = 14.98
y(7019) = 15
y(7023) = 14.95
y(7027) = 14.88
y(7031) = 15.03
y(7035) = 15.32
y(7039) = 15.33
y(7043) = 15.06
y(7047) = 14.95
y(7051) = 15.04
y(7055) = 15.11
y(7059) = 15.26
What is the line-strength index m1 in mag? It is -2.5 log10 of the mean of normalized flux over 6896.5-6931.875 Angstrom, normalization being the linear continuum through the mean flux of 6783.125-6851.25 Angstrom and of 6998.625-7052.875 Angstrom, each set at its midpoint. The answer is 0.29 mag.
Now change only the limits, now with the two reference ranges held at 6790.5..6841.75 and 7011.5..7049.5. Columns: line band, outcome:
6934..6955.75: 0.17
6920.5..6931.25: 0.36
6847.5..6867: 0.49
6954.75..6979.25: -0.06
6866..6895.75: 0.44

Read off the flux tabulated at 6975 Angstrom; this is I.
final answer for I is 18.25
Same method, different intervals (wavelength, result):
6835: 15.05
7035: 15.32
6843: 15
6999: 15.21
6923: 14.4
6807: 19.81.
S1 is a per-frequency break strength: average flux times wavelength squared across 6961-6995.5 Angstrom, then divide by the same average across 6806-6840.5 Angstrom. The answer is 0.8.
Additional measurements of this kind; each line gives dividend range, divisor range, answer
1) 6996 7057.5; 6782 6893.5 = 0.79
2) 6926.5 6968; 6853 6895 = 1.17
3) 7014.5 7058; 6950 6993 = 0.85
